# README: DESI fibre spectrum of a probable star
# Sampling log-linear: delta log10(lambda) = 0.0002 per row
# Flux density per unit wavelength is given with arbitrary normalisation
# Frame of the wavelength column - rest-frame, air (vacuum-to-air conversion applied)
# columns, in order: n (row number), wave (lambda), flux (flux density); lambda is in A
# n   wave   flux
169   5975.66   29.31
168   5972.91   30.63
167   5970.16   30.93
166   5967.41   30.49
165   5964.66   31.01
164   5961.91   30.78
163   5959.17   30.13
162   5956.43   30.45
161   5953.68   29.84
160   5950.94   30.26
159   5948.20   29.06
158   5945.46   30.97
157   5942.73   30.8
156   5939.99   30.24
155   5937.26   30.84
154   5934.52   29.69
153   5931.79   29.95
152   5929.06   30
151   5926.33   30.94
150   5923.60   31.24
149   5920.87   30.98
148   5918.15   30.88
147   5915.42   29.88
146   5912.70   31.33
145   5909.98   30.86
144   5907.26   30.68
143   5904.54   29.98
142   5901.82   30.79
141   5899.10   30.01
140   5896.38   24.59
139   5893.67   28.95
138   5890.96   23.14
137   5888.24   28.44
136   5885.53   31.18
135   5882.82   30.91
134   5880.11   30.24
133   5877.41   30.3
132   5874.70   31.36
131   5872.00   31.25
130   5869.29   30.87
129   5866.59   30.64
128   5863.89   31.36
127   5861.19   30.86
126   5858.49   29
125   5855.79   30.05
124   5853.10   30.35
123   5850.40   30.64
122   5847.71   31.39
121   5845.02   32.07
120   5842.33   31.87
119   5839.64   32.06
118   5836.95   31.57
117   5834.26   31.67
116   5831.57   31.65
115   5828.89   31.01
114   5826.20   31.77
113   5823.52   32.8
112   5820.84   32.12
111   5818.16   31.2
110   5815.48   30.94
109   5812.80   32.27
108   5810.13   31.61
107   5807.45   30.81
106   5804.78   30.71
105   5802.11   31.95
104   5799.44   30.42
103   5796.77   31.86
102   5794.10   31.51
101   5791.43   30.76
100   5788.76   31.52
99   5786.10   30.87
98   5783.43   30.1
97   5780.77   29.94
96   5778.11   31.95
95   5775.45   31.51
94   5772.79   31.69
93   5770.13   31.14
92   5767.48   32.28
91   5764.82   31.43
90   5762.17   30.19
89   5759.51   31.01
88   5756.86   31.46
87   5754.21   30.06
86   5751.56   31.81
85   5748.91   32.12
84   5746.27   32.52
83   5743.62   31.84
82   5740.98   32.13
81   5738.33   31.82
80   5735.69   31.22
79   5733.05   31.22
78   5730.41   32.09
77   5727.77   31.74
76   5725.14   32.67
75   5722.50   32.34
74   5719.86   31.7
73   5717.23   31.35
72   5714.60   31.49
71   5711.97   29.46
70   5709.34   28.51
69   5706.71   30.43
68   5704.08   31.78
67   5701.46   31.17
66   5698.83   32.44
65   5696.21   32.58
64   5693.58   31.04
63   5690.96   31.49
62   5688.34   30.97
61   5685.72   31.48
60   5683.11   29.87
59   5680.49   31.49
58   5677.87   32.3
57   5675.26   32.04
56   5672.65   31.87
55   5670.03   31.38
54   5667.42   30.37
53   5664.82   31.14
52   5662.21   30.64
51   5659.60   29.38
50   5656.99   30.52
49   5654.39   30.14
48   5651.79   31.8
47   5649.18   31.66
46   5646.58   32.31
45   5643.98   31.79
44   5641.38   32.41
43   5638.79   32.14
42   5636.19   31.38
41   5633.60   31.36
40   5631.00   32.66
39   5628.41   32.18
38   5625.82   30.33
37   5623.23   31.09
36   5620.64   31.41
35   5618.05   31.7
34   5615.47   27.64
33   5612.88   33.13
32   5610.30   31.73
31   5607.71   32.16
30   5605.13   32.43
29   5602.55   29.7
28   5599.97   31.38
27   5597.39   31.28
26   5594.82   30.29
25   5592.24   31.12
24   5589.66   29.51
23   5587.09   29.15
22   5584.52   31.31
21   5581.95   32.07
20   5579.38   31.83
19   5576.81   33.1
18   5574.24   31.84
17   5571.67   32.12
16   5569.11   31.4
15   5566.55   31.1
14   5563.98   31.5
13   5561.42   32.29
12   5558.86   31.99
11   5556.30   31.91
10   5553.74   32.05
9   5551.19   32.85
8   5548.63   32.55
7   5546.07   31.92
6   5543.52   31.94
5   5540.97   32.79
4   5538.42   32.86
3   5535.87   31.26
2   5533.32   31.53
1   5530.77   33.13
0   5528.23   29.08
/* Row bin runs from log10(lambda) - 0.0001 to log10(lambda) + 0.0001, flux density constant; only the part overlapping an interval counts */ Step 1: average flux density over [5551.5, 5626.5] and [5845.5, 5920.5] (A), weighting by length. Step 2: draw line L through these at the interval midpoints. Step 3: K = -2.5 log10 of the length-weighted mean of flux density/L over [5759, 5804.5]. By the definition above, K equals -0.02 mag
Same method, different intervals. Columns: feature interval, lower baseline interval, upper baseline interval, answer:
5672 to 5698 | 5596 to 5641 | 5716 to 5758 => 0.003 mag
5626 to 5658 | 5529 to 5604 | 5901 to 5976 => -0.009 mag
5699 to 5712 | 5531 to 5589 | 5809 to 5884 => 0.035 mag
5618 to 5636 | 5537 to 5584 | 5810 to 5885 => 0.013 mag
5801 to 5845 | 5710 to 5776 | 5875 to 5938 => -0.033 mag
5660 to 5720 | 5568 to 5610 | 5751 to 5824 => 0.005 mag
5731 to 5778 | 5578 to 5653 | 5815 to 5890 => -0.013 mag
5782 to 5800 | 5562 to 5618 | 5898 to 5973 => -0.007 mag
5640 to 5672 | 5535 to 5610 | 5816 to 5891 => 0.010 mag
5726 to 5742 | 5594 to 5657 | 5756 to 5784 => -0.017 mag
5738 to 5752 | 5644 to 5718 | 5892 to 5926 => -0.044 mag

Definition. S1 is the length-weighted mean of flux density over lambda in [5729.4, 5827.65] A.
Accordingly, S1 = 31.4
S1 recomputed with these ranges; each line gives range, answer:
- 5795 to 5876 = 31.3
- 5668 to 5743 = 31.4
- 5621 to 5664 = 31.4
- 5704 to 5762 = 31.4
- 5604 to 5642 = 31.6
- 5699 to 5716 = 30.6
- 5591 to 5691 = 31.3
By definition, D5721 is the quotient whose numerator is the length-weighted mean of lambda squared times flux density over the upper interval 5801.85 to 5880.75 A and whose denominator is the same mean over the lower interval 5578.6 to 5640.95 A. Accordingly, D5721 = 1.08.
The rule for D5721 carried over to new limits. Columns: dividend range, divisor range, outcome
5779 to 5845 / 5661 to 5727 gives 1.05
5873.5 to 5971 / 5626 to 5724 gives 1.05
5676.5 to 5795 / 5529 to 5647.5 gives 1.04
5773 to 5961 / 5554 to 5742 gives 1.05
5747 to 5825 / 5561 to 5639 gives 1.07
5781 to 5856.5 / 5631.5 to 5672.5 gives 1.06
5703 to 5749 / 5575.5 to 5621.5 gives 1.06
